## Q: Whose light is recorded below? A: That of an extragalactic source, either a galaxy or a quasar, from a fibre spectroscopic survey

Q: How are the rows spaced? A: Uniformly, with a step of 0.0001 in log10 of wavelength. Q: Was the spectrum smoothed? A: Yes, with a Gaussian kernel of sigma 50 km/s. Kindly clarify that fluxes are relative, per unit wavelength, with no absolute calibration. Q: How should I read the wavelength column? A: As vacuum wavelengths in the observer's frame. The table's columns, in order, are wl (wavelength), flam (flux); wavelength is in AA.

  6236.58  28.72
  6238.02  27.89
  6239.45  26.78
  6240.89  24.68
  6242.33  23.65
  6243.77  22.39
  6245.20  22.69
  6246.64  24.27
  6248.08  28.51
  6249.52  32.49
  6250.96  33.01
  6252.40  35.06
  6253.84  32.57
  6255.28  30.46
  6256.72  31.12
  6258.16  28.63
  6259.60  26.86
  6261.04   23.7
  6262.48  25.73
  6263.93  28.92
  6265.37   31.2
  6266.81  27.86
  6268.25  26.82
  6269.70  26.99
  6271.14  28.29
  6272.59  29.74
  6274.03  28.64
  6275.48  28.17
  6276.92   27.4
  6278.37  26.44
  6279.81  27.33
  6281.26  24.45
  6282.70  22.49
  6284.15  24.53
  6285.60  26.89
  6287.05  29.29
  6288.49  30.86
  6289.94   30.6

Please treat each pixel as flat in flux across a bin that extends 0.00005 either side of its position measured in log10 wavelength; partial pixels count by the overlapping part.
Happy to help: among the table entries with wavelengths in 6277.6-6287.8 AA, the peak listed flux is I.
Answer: 29.29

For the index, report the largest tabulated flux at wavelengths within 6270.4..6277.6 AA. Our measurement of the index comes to 29.74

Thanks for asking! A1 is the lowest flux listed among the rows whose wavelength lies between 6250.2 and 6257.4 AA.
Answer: 30.46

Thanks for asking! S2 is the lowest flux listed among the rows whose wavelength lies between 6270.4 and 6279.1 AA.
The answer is 26.44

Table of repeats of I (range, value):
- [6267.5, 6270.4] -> 26.99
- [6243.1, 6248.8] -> 28.51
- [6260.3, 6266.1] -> 31.2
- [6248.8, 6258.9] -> 35.06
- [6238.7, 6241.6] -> 26.78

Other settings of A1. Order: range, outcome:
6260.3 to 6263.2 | 23.7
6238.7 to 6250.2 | 22.39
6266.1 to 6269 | 26.82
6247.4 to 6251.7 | 28.51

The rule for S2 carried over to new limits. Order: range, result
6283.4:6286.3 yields 24.53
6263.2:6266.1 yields 28.92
